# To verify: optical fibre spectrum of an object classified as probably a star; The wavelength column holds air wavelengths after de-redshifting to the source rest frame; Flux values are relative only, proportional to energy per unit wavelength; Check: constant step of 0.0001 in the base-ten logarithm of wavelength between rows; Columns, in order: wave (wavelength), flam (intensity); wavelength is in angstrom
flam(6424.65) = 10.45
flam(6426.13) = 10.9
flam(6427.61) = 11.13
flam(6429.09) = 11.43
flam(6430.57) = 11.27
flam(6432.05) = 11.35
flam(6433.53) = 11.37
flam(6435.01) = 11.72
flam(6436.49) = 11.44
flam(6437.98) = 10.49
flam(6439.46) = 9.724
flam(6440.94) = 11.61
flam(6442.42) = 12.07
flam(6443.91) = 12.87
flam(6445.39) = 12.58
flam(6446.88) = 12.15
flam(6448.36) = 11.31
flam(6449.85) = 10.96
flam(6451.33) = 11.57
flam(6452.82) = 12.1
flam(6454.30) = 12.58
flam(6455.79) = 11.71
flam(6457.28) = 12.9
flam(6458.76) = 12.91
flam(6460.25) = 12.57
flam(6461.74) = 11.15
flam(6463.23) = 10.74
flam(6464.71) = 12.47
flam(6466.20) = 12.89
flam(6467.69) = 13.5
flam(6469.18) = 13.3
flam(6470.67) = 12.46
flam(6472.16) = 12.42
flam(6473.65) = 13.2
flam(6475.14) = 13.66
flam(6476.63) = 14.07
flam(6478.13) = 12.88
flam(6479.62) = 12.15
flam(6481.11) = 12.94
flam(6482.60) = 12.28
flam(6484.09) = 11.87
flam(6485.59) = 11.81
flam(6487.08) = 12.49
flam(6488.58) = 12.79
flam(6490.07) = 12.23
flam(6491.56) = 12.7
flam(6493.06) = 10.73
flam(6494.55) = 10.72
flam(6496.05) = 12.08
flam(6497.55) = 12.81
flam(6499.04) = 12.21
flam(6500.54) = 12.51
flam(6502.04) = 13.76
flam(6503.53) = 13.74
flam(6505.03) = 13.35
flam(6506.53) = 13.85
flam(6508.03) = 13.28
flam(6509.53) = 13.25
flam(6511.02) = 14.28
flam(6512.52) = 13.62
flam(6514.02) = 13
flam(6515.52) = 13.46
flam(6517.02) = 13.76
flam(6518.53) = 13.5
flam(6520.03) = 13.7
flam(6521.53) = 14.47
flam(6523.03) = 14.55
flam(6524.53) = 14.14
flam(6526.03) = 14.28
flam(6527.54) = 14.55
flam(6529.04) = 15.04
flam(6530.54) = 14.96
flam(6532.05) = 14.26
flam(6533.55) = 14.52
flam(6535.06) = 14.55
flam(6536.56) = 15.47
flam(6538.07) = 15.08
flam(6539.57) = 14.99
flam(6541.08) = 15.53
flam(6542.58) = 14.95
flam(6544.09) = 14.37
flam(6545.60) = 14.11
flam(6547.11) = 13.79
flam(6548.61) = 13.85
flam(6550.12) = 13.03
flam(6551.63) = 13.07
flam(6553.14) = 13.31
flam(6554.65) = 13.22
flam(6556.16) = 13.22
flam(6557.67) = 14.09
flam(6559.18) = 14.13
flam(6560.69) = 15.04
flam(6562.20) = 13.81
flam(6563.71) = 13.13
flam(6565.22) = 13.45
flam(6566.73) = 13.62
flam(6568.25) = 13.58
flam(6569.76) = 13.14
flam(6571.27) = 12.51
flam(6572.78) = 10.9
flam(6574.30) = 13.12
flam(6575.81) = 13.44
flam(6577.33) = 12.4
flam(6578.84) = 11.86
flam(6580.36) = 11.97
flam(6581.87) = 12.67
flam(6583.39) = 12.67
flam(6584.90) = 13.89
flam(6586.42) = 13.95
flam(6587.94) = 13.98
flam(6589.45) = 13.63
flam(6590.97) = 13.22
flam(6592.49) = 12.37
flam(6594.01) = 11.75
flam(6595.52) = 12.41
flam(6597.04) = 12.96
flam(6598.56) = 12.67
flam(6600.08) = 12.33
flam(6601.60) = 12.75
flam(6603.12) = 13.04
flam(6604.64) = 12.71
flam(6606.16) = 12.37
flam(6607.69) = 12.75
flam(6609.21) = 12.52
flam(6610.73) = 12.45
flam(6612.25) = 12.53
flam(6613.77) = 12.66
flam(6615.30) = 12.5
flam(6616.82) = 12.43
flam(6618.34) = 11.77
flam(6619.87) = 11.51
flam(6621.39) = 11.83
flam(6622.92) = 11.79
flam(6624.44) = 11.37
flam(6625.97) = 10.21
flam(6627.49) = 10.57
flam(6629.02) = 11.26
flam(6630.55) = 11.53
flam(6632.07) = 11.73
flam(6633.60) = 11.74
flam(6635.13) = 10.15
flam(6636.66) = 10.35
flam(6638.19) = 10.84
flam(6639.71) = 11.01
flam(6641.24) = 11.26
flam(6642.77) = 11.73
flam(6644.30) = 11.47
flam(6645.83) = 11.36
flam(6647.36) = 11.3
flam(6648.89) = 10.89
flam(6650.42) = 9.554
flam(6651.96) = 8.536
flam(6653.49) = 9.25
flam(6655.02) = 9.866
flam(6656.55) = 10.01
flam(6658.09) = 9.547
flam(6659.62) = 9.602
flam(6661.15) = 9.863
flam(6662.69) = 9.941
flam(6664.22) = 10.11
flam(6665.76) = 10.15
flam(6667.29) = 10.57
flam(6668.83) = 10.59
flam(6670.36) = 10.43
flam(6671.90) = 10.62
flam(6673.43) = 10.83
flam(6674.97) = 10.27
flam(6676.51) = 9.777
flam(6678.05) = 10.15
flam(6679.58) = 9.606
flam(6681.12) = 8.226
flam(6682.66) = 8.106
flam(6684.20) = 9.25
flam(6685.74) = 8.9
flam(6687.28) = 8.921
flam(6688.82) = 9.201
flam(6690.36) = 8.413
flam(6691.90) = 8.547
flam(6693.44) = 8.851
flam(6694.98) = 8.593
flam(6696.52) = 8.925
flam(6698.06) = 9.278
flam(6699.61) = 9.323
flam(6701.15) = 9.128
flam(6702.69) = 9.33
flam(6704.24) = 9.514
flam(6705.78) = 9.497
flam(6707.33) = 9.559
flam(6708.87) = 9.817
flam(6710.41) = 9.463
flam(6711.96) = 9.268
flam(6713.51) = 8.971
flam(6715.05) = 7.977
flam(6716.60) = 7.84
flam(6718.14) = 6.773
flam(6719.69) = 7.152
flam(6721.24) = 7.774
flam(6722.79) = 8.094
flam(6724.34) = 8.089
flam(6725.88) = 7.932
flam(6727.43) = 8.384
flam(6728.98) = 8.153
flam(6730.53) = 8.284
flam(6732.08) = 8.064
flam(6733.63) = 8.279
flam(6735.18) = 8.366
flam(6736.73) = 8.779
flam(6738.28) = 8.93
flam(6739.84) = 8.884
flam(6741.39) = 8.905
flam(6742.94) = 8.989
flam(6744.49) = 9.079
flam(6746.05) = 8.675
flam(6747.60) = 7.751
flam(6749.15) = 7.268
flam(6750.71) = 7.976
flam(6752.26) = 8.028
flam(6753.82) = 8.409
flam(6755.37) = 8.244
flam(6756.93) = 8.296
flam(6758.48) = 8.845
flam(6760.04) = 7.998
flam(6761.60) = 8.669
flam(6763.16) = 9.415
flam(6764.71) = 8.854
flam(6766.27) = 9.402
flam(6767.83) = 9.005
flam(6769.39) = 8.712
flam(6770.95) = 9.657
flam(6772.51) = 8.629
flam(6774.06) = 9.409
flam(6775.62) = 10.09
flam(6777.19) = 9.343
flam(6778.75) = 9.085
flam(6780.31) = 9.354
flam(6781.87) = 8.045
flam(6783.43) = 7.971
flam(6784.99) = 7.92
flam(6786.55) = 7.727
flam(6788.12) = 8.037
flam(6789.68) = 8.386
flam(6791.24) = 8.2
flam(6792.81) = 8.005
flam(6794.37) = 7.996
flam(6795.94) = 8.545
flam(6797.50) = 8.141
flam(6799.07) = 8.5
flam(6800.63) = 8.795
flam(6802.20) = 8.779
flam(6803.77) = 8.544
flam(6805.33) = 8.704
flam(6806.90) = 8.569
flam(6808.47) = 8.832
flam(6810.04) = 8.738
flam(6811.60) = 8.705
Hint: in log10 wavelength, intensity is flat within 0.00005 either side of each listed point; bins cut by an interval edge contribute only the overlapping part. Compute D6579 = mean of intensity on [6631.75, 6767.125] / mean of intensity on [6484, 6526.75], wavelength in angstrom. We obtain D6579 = 0.71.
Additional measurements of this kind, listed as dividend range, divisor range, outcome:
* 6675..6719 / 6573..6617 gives 0.71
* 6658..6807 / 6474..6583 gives 0.66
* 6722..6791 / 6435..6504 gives 0.70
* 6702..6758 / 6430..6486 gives 0.70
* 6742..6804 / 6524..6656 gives 0.68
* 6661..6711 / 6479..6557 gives 0.70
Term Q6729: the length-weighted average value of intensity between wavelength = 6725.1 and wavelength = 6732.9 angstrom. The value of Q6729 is 8.17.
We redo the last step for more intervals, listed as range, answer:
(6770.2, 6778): 9.42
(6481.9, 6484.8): 12.1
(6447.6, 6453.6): 11.5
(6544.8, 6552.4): 13.6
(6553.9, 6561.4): 13.9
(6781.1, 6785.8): 7.99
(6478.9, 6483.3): 12.5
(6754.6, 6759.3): 8.45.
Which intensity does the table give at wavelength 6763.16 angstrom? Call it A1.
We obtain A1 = 9.415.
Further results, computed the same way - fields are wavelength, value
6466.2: 12.89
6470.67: 12.46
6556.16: 13.22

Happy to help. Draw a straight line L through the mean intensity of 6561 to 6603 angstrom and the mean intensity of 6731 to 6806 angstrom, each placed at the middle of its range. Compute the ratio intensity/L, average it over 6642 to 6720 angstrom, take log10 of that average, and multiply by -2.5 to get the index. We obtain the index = 0.12 mag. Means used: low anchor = 12.9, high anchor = 8.58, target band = 9.52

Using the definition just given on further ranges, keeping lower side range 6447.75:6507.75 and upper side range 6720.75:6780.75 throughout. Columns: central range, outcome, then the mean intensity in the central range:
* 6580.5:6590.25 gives -0.22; 13.4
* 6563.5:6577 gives -0.16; 13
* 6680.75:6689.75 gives 0.09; 8.78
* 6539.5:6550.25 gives -0.24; 14.4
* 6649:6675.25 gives -0.02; 10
